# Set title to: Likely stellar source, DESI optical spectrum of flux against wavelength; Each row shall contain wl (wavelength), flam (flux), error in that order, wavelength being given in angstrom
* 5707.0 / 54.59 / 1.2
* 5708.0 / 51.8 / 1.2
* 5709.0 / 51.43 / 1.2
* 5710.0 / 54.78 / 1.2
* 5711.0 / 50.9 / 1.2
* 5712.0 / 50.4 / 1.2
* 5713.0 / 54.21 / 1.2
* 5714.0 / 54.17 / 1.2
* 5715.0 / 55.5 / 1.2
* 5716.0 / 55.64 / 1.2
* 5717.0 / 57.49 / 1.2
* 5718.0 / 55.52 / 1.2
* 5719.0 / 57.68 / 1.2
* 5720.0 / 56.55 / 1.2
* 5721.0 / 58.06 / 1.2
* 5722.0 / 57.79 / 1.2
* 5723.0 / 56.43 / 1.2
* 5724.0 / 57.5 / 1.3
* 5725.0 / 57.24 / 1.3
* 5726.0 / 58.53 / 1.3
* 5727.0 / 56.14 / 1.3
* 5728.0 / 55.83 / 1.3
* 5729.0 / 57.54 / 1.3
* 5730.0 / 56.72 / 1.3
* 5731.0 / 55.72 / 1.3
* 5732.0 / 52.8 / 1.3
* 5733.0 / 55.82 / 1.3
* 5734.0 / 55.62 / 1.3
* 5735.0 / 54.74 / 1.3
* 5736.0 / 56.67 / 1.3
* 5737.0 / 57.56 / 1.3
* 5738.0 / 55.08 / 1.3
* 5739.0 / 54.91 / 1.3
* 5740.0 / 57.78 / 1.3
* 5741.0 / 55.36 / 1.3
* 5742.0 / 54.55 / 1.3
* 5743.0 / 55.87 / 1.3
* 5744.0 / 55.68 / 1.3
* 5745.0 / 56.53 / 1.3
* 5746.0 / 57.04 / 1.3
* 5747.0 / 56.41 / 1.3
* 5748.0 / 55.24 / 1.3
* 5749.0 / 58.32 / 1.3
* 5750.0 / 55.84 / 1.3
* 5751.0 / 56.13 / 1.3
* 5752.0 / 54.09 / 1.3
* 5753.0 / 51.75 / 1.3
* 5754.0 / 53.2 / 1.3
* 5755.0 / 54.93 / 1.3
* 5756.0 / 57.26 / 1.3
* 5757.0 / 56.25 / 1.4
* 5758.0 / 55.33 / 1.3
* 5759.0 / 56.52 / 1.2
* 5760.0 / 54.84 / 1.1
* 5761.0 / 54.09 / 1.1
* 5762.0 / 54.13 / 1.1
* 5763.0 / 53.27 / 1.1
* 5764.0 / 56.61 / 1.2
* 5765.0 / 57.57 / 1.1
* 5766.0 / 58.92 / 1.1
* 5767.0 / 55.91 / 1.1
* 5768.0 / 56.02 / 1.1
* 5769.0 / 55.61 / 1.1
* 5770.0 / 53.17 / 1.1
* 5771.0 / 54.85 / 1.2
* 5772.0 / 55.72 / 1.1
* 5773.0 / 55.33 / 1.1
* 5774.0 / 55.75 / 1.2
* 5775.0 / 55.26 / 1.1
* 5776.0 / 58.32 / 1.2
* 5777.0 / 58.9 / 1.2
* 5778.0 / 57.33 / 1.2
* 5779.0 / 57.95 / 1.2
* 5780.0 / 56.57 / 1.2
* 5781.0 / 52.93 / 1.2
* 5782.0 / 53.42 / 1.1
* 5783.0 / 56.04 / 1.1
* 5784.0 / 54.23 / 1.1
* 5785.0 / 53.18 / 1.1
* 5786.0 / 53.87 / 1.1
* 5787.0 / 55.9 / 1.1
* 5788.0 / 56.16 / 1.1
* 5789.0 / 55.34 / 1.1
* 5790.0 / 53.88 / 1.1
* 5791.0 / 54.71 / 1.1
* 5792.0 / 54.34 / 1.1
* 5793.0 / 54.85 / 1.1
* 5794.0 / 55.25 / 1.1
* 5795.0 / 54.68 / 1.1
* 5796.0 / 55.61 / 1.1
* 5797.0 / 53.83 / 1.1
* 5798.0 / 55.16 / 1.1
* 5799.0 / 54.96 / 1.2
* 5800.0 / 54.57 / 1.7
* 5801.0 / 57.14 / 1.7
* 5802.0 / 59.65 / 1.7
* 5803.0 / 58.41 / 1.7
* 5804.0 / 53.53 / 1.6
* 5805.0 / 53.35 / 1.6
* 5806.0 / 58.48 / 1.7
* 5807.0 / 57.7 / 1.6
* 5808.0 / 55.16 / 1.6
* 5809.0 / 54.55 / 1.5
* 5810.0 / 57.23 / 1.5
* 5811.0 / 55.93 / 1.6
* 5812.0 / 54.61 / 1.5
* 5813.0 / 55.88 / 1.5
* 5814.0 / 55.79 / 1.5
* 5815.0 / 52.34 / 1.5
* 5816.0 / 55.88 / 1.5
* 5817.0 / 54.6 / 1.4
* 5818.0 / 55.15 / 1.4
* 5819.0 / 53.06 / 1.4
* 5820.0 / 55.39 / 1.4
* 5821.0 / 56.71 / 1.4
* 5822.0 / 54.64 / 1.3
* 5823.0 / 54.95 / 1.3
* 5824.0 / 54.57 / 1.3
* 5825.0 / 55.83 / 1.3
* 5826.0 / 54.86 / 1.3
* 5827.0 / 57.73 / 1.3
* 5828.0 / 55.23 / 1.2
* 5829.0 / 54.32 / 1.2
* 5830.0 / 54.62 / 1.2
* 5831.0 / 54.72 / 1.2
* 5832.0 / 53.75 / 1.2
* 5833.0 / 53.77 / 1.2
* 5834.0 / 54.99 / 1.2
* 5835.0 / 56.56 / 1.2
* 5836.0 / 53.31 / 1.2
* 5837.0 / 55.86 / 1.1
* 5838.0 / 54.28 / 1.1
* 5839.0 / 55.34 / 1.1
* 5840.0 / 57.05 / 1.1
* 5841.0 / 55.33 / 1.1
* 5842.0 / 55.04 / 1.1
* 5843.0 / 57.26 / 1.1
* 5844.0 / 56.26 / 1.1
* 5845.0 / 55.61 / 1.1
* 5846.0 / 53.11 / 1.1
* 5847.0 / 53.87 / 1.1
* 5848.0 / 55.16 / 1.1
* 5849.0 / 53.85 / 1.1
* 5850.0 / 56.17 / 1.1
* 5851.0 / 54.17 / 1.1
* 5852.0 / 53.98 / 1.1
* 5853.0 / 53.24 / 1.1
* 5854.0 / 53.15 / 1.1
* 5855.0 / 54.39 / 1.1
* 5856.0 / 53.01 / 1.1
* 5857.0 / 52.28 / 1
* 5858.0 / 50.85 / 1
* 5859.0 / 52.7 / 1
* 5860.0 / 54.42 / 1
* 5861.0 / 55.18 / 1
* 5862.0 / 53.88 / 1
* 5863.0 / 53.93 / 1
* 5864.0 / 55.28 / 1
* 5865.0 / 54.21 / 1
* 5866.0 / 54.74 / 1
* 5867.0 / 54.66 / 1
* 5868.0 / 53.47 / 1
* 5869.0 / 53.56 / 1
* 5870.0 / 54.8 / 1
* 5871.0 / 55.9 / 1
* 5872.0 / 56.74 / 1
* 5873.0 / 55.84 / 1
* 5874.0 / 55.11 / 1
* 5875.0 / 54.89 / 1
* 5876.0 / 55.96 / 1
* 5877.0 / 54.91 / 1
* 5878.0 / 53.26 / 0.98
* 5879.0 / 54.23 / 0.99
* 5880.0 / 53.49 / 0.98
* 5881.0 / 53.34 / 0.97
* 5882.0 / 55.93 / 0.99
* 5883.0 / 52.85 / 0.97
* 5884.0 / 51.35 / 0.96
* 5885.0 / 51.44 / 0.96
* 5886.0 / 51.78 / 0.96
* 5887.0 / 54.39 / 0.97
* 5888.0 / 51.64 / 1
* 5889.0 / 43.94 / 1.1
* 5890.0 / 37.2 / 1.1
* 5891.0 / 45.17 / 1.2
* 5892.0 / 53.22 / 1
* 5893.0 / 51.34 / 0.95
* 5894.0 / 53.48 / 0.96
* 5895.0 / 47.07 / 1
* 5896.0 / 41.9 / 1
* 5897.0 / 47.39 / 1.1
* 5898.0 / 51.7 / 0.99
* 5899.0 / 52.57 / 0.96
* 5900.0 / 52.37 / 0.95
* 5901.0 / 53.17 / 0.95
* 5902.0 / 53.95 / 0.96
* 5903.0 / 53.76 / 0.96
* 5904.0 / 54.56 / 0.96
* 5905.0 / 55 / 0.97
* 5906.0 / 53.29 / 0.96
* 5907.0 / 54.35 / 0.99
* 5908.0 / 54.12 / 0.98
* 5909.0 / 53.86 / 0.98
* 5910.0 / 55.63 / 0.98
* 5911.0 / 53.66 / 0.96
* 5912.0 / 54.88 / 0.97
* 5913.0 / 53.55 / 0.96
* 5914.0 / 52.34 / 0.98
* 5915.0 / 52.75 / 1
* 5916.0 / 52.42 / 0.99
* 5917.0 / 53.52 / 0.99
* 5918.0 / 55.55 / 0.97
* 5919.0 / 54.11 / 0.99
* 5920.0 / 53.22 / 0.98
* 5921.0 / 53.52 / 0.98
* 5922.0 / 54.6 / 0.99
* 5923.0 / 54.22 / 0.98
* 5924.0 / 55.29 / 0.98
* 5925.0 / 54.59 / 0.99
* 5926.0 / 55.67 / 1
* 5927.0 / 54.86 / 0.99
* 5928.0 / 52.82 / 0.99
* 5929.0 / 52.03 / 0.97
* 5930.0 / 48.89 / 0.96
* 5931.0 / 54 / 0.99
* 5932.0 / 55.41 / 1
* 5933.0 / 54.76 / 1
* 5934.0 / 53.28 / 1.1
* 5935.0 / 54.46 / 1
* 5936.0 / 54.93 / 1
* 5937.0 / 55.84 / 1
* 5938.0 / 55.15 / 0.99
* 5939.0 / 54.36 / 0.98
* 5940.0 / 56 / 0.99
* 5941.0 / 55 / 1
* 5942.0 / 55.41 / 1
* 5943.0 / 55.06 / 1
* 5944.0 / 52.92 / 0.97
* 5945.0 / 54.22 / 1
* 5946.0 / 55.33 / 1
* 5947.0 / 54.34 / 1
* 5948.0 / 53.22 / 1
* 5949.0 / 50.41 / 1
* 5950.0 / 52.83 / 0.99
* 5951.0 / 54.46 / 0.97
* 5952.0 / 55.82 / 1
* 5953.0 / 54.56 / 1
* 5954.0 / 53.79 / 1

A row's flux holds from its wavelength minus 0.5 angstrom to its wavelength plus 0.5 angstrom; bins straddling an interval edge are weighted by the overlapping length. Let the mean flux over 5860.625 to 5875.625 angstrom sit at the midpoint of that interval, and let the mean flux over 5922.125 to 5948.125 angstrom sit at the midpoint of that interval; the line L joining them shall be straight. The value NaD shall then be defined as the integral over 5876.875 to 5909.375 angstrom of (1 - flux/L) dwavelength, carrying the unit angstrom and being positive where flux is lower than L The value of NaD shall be 1.85 angstrom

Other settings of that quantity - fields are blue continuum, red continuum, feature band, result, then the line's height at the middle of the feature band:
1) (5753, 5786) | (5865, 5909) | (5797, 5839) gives -0.8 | 54.3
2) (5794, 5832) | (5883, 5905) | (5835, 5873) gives -1.2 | 52.8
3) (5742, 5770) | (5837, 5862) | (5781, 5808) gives -0.1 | 55.1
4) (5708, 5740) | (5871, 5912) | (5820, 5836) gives -0.5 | 53.6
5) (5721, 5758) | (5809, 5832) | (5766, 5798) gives 0.1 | 55.5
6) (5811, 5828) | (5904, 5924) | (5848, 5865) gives 0.3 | 54.7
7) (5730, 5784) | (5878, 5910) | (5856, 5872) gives -0.5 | 52.4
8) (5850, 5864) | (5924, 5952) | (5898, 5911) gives 0.0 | 53.9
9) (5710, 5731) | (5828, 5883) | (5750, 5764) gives 0.2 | 55.6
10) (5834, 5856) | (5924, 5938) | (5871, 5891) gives 0.8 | 54.5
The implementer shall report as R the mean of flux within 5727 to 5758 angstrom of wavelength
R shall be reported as 55.7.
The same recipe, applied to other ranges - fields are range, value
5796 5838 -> 55.3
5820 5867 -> 54.7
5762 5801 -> 55.4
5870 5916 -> 52.5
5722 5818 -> 55.7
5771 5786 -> 55.7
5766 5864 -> 55.1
